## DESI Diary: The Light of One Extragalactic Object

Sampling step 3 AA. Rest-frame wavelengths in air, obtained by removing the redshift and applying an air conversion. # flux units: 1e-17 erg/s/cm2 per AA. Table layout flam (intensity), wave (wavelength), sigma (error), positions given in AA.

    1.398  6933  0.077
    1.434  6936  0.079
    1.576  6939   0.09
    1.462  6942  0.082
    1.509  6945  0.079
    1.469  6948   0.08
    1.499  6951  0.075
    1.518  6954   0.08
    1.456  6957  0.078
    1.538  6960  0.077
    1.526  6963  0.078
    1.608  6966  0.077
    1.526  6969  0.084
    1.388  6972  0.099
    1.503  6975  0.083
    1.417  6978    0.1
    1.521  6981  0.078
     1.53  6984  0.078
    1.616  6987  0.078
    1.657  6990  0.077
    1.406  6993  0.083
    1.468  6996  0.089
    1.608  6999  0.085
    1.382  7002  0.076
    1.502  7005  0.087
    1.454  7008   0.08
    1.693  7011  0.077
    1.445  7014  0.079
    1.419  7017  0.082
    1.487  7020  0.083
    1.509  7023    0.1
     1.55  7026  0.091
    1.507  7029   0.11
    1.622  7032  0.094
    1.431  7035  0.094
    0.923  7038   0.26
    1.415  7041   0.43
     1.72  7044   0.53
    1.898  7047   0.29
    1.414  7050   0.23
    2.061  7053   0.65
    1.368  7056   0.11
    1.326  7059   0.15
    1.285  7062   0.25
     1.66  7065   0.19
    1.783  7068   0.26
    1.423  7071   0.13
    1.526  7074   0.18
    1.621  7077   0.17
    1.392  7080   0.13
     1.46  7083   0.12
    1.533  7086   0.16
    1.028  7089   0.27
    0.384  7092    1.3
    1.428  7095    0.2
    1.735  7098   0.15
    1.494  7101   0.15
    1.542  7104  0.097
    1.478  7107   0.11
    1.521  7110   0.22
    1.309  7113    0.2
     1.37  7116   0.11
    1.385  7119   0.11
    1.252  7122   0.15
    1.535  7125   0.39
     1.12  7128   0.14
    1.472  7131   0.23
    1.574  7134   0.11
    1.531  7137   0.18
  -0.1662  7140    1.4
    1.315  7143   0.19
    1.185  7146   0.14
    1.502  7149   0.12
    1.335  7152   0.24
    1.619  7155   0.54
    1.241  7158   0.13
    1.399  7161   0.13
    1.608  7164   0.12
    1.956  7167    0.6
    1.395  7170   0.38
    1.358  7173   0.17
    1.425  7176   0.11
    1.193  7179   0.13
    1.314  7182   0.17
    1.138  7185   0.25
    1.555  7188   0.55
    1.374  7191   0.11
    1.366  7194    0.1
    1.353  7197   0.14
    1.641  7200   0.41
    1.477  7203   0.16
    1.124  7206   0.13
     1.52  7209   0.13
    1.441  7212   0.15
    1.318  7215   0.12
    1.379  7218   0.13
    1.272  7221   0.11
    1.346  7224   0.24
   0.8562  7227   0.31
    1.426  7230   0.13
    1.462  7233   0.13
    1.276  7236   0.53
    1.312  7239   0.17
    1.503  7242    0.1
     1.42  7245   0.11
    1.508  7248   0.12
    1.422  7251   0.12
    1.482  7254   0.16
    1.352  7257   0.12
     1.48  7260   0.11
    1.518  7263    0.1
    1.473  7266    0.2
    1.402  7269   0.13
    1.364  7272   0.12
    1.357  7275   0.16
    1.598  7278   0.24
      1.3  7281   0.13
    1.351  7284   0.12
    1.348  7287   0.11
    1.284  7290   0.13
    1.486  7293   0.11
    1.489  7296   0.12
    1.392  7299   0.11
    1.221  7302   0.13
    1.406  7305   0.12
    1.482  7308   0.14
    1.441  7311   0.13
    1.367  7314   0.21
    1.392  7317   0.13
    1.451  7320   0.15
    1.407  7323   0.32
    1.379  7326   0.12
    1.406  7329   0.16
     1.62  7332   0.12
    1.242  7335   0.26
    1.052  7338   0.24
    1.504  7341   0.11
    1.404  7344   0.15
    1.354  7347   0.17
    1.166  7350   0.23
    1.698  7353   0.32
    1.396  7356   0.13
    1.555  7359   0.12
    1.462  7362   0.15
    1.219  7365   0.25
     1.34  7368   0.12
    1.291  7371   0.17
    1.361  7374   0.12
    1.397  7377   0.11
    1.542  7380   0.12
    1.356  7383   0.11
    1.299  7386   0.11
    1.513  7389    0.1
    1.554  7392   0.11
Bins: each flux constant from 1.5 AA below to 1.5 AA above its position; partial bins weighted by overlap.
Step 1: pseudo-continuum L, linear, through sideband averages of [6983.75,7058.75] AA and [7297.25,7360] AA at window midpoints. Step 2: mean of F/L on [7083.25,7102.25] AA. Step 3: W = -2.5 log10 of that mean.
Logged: 0.17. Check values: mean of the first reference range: 1.52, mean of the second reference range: 1.4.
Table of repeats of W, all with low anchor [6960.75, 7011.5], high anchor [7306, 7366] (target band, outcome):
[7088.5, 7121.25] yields 0.104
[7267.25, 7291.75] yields 0.033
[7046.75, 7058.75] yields -0.092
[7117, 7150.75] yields 0.175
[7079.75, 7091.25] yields 0.155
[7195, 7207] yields 0.028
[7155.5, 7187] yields 0.033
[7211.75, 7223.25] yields 0.076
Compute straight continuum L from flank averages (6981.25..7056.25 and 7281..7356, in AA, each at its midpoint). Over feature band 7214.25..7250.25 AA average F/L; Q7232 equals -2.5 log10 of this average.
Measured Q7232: 0.067 mag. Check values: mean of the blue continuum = 1.53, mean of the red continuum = 1.39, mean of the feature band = 1.34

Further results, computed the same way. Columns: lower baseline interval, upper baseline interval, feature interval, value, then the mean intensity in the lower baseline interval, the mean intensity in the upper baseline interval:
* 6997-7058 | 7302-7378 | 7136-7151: 0.35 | 1.52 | 1.39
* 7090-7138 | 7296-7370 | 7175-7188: 0.07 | 1.38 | 1.39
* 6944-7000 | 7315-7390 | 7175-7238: 0.07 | 1.51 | 1.39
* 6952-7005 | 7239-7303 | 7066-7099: 0.06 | 1.51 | 1.42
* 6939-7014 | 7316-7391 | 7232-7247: 0.03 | 1.51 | 1.39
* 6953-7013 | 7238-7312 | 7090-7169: 0.09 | 1.52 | 1.42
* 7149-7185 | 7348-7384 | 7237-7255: -0.01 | 1.43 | 1.4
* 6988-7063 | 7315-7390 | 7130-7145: 0.28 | 1.5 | 1.39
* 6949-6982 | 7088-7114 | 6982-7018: -0.04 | 1.5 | 1.33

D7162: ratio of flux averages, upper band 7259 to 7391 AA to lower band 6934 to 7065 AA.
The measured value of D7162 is 0.9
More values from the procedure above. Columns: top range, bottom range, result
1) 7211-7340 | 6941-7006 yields 0.92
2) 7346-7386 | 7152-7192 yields 0.98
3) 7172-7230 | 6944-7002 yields 0.89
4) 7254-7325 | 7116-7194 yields 1.05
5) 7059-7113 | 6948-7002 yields 0.94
